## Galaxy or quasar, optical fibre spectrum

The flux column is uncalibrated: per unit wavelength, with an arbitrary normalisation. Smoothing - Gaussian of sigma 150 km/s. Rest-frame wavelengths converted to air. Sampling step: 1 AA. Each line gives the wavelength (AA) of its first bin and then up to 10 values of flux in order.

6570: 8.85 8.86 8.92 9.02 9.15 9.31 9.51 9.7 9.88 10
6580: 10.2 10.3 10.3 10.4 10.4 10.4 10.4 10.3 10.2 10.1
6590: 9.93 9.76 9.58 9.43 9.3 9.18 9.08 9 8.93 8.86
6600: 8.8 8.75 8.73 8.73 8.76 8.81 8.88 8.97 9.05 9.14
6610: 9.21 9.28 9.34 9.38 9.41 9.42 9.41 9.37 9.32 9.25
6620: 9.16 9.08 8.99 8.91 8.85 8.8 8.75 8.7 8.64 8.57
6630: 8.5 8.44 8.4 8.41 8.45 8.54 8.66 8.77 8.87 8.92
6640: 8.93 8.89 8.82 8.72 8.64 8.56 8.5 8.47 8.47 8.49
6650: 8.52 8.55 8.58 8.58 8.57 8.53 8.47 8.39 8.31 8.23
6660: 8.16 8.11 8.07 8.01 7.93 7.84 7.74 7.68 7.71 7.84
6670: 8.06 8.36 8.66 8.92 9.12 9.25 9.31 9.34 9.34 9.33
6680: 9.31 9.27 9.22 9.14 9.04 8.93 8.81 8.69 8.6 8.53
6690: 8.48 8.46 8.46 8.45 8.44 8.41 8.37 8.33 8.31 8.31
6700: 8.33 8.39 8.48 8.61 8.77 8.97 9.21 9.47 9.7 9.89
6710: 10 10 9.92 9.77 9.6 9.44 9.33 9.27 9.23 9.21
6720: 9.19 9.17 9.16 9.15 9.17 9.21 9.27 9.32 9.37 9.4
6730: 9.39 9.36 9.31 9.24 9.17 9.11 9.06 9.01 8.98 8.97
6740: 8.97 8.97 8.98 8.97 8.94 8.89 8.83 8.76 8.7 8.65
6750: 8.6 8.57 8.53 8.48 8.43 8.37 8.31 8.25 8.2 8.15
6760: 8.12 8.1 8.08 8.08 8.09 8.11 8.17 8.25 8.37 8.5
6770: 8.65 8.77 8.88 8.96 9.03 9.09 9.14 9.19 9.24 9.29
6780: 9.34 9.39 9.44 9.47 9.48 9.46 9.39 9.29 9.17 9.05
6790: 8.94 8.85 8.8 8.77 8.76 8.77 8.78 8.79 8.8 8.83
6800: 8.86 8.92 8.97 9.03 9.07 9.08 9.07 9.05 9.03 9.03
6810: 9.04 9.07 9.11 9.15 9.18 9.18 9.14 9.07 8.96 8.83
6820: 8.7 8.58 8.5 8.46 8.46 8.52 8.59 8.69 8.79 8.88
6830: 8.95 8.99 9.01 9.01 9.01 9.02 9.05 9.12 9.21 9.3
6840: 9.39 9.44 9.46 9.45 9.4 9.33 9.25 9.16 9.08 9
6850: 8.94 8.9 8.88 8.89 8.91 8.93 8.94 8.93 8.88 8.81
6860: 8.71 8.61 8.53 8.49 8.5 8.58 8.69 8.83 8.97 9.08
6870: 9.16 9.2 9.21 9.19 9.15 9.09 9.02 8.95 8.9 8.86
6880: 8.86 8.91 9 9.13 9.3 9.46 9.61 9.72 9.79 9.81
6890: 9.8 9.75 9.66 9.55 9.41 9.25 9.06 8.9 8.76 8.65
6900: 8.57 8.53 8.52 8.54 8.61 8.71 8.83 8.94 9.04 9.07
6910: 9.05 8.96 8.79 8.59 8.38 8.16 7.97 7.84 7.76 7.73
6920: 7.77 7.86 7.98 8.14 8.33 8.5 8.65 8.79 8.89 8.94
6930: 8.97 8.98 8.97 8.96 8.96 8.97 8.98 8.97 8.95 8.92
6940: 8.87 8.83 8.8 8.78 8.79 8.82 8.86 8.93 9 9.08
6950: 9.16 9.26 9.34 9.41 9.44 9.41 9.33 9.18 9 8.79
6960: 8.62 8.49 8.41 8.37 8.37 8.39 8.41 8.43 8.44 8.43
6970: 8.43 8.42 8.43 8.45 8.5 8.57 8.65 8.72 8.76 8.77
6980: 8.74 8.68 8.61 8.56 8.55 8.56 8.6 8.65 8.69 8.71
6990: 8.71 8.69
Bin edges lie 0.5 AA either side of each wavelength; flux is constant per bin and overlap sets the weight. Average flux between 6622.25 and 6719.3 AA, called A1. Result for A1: 8.72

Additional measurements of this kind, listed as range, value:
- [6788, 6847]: 8.98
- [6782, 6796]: 9.09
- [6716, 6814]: 8.92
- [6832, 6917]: 9.01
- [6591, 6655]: 8.88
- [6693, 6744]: 9.11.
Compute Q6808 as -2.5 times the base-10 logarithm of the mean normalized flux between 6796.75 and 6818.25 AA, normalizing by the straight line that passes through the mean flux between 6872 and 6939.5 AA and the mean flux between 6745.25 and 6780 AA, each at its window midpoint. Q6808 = -0.04 mag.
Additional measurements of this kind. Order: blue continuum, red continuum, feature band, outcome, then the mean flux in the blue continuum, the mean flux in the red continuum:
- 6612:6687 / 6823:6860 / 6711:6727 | -0.065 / 8.7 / 9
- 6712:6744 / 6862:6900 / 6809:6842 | 0.024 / 9.22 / 9.13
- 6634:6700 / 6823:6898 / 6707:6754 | -0.054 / 8.57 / 9.06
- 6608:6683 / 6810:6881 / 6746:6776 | 0.048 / 8.72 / 8.96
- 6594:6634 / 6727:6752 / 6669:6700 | 0.028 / 8.95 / 9.01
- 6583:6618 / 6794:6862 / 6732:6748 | 0.016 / 9.38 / 8.96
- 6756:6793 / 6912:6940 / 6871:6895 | -0.086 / 8.79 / 8.53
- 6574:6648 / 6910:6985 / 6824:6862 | -0.020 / 9.18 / 8.68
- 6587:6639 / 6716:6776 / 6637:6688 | 0.044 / 9.05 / 8.81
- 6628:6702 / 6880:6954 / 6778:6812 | -0.042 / 8.56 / 8.87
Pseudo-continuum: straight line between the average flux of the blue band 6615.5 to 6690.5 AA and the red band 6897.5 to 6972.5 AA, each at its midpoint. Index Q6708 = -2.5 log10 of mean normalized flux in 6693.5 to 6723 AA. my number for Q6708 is -0.05 mag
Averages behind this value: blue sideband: 8.66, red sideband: 8.7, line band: 9.08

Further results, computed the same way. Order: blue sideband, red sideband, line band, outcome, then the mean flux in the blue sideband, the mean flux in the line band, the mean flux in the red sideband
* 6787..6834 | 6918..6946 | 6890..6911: -0.03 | 8.9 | 8.99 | 8.66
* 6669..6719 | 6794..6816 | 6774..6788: -0.04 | 8.96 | 9.31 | 8.99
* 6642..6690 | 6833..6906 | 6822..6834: 0.02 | 8.57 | 8.76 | 9.06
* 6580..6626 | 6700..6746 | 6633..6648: 0.08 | 9.37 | 8.68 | 9.21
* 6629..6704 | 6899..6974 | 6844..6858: -0.05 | 8.56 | 9.02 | 8.69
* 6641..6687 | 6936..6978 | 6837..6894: -0.05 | 8.58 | 9.12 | 8.79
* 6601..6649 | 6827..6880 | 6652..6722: 0.02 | 8.86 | 8.77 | 9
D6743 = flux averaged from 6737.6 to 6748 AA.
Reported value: 8.91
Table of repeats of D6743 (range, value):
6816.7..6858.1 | 8.97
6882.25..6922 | 8.86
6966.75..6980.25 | 8.55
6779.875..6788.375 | 9.39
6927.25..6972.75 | 8.85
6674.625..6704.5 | 8.75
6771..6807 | 9.06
